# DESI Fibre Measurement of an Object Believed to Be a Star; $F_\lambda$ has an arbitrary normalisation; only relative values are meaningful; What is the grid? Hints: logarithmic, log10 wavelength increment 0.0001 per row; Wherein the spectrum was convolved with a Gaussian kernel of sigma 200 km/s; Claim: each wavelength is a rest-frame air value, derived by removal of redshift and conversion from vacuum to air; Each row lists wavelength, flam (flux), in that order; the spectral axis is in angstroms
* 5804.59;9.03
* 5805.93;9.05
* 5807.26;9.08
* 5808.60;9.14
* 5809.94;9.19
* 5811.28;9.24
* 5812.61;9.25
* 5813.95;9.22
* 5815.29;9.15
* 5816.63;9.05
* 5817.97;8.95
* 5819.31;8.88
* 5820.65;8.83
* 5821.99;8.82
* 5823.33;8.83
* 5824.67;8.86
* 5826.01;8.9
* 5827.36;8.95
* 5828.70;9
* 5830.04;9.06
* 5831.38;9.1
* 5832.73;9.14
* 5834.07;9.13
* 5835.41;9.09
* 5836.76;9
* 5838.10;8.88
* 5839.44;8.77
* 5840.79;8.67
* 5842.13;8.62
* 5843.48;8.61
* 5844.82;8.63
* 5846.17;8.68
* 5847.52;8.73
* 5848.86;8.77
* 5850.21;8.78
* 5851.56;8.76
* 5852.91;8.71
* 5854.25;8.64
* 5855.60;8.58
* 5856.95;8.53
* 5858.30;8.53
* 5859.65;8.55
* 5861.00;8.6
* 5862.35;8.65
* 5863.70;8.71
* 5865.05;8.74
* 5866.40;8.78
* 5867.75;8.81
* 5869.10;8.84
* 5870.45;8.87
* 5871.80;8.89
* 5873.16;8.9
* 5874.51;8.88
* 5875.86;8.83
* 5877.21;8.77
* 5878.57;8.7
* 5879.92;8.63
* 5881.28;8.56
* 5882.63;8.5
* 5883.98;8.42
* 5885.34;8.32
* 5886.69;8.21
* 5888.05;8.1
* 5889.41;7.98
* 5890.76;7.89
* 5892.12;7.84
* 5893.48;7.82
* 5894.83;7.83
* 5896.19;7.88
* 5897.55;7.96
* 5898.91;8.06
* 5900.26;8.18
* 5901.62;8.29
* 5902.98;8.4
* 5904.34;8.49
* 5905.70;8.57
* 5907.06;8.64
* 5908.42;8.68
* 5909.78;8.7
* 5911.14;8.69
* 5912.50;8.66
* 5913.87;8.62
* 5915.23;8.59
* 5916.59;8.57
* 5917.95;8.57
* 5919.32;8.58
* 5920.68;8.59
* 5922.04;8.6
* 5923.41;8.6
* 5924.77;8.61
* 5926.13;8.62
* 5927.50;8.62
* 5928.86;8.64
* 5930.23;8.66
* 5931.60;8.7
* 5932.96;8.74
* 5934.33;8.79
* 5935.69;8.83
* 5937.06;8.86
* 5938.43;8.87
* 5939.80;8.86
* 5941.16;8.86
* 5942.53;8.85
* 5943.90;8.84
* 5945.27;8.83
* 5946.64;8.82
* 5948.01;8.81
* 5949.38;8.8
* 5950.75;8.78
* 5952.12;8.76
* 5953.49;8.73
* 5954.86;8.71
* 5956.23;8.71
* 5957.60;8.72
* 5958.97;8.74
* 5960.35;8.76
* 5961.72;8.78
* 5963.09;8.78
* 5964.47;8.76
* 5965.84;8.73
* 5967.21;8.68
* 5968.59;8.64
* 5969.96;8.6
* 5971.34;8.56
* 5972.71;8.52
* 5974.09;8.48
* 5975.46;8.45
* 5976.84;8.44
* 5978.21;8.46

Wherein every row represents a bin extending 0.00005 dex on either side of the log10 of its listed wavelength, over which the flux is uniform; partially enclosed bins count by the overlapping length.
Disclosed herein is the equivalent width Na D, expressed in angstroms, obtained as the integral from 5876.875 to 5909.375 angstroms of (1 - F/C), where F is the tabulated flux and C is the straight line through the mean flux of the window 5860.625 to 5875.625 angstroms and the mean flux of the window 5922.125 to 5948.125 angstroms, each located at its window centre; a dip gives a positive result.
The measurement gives 1.9 angstroms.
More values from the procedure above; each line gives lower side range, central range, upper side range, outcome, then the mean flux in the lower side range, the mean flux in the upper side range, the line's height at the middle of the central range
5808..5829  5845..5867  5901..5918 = 0.41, 9.01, 8.58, 8.83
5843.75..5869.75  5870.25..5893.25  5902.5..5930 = 0.49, 8.68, 8.6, 8.65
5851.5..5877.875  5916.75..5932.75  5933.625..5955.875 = 0.31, 8.73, 8.81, 8.79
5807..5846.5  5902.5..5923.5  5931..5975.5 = 0.51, 8.96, 8.74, 8.81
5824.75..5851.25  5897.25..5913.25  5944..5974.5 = 0.60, 8.87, 8.72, 8.78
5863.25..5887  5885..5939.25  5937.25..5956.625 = 1.89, 8.7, 8.8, 8.75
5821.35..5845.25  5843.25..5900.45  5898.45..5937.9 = 1.68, 8.9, 8.6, 8.76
